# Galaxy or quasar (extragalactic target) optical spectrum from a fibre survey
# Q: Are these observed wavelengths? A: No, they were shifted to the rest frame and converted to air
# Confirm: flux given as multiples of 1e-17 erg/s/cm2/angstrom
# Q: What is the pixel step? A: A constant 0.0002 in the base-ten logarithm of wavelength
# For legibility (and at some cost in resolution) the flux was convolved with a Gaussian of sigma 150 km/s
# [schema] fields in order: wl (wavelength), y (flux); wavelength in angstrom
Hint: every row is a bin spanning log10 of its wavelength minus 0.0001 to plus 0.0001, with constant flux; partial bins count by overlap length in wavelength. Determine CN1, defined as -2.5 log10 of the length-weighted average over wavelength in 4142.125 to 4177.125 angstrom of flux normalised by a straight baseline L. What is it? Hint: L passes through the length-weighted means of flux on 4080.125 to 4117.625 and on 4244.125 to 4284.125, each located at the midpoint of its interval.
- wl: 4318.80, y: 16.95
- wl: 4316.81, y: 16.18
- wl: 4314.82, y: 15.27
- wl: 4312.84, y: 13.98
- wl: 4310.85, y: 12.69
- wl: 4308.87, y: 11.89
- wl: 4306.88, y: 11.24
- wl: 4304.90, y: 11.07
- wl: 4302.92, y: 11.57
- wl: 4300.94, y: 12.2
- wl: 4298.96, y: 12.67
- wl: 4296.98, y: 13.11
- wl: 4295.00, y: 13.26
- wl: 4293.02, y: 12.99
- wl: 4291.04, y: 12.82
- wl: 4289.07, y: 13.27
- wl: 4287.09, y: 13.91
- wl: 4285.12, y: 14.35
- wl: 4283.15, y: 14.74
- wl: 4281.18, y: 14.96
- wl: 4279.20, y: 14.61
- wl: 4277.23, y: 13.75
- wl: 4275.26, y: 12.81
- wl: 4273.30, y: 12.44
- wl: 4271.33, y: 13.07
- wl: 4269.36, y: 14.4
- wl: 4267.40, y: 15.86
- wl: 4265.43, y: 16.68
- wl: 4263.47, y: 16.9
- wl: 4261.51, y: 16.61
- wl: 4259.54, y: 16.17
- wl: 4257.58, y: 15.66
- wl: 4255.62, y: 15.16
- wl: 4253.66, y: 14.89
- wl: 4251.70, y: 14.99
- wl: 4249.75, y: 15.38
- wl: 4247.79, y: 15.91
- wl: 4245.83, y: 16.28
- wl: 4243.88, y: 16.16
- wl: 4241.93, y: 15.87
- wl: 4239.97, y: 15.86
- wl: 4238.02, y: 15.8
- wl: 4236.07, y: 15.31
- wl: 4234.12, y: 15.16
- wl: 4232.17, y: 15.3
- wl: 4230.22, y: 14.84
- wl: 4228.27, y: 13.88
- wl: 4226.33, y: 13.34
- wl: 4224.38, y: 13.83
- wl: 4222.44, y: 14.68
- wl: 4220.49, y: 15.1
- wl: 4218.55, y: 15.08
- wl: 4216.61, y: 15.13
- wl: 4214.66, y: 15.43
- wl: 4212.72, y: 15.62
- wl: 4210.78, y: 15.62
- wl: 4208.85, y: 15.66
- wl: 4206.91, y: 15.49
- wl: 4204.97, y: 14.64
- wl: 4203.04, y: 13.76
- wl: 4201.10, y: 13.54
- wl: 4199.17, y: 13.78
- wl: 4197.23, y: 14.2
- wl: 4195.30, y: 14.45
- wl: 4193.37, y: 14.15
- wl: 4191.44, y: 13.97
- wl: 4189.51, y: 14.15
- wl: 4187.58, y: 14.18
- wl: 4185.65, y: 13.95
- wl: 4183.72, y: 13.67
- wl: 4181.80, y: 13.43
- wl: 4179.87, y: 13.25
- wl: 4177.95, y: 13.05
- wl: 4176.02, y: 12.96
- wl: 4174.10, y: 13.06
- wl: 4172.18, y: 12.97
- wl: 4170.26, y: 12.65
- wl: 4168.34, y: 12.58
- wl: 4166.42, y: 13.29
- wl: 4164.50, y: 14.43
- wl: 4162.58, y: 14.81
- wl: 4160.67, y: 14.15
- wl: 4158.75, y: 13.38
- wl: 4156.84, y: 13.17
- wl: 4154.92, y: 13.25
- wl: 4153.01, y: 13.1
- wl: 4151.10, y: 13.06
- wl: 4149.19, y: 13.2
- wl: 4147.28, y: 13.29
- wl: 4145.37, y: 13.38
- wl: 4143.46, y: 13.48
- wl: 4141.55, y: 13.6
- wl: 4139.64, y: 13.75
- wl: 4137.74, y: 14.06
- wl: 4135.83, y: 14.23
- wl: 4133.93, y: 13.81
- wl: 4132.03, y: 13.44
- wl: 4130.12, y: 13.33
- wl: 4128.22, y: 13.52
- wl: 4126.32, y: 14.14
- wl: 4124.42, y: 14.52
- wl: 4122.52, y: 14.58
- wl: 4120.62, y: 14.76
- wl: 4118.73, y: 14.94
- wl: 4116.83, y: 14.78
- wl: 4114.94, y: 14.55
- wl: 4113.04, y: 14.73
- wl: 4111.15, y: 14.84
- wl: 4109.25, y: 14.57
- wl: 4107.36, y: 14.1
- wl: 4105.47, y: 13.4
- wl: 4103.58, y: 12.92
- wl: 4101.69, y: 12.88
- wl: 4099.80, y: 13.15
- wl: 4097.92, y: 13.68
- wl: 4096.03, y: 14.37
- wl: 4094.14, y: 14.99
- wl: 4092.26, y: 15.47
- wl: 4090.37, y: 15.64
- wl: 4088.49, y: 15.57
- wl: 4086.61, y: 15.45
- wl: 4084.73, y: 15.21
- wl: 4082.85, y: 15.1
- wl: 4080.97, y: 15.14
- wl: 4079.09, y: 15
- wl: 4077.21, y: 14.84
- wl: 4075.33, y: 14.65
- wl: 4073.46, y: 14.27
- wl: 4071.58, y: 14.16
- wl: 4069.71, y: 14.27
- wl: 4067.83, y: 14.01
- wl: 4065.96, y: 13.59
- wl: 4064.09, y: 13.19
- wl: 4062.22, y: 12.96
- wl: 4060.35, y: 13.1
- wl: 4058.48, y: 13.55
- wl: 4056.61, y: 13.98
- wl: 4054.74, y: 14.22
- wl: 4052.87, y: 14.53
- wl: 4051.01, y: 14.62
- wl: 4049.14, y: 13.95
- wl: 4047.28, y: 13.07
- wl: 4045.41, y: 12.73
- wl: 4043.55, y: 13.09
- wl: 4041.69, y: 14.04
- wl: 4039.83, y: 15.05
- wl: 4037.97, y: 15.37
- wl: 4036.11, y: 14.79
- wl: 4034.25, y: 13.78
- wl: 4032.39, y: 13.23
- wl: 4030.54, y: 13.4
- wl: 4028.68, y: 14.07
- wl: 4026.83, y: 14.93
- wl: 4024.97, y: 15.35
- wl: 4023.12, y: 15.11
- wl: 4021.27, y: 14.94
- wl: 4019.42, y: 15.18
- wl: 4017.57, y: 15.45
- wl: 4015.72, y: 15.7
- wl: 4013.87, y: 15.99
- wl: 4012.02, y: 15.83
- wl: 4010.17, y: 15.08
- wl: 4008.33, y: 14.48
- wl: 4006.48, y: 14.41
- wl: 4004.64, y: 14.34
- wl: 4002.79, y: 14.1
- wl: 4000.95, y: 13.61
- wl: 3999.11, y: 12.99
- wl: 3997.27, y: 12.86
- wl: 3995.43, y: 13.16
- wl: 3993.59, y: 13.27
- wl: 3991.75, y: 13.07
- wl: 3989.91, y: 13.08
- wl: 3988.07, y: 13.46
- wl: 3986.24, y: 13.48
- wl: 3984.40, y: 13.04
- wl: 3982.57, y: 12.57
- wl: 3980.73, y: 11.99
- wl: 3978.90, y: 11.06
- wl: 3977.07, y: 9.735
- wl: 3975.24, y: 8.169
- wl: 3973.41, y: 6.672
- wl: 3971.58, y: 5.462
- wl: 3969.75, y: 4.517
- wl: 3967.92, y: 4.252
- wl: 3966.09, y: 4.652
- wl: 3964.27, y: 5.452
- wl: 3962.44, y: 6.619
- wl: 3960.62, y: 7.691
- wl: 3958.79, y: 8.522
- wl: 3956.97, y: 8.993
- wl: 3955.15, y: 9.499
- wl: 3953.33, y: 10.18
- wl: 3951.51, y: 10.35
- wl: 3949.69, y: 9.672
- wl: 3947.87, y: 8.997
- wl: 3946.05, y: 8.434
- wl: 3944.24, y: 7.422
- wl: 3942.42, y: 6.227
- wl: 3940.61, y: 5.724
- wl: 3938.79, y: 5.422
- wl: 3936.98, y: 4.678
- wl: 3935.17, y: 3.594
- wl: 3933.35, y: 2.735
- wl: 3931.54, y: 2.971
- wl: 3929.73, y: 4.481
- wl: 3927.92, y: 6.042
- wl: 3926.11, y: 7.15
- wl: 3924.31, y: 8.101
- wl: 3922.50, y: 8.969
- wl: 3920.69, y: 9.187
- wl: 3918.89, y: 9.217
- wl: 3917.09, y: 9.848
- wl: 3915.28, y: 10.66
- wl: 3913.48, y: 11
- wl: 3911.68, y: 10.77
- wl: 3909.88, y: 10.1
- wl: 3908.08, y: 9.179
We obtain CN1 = 0.11 mag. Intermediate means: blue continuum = 14.5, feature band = 13.3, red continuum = 15.1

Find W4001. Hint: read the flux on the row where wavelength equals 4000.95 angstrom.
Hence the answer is 13.61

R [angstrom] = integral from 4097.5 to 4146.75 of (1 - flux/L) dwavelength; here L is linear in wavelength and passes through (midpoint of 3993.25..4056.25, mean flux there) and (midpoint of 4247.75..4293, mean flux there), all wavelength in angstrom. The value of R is 1.72 angstrom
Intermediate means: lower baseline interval 14.3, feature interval 14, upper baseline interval 14.7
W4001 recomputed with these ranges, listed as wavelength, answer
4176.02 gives 12.96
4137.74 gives 14.06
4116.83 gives 14.78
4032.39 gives 13.23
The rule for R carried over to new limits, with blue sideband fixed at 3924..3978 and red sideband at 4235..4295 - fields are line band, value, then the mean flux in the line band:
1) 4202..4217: -1.9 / 15.2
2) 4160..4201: -3.2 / 13.7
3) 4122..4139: -3.8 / 13.9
